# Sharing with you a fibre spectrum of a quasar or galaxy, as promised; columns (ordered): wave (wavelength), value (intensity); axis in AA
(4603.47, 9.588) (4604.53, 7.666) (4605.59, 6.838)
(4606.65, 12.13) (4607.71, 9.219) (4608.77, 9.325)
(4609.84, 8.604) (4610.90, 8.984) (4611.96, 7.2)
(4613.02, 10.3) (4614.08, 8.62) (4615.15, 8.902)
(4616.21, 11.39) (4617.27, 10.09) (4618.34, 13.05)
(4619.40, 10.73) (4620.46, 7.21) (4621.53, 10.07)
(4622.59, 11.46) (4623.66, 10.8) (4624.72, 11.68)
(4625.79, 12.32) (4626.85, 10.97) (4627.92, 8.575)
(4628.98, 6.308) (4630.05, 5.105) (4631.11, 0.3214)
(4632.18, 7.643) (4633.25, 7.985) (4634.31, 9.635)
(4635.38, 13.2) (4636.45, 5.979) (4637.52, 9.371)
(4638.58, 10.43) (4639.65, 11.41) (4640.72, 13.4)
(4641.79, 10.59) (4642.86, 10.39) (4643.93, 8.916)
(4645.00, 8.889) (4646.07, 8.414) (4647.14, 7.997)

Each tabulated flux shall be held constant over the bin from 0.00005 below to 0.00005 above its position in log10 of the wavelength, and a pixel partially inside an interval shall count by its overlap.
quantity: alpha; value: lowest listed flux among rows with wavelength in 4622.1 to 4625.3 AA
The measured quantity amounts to 10.8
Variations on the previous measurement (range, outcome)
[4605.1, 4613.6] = 6.838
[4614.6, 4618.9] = 8.902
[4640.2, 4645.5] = 8.889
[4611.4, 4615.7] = 7.2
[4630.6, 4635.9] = 0.3214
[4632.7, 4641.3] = 5.979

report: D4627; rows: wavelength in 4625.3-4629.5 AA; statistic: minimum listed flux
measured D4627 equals 6.308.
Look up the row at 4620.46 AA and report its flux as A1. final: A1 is 7.21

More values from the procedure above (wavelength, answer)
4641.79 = 10.59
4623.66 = 10.8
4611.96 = 7.2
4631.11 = 0.3214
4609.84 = 8.604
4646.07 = 8.414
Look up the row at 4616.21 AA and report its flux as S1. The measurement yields 11.39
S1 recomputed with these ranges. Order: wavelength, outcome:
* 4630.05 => 5.105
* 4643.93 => 8.916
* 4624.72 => 11.68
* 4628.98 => 6.308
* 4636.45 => 5.979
